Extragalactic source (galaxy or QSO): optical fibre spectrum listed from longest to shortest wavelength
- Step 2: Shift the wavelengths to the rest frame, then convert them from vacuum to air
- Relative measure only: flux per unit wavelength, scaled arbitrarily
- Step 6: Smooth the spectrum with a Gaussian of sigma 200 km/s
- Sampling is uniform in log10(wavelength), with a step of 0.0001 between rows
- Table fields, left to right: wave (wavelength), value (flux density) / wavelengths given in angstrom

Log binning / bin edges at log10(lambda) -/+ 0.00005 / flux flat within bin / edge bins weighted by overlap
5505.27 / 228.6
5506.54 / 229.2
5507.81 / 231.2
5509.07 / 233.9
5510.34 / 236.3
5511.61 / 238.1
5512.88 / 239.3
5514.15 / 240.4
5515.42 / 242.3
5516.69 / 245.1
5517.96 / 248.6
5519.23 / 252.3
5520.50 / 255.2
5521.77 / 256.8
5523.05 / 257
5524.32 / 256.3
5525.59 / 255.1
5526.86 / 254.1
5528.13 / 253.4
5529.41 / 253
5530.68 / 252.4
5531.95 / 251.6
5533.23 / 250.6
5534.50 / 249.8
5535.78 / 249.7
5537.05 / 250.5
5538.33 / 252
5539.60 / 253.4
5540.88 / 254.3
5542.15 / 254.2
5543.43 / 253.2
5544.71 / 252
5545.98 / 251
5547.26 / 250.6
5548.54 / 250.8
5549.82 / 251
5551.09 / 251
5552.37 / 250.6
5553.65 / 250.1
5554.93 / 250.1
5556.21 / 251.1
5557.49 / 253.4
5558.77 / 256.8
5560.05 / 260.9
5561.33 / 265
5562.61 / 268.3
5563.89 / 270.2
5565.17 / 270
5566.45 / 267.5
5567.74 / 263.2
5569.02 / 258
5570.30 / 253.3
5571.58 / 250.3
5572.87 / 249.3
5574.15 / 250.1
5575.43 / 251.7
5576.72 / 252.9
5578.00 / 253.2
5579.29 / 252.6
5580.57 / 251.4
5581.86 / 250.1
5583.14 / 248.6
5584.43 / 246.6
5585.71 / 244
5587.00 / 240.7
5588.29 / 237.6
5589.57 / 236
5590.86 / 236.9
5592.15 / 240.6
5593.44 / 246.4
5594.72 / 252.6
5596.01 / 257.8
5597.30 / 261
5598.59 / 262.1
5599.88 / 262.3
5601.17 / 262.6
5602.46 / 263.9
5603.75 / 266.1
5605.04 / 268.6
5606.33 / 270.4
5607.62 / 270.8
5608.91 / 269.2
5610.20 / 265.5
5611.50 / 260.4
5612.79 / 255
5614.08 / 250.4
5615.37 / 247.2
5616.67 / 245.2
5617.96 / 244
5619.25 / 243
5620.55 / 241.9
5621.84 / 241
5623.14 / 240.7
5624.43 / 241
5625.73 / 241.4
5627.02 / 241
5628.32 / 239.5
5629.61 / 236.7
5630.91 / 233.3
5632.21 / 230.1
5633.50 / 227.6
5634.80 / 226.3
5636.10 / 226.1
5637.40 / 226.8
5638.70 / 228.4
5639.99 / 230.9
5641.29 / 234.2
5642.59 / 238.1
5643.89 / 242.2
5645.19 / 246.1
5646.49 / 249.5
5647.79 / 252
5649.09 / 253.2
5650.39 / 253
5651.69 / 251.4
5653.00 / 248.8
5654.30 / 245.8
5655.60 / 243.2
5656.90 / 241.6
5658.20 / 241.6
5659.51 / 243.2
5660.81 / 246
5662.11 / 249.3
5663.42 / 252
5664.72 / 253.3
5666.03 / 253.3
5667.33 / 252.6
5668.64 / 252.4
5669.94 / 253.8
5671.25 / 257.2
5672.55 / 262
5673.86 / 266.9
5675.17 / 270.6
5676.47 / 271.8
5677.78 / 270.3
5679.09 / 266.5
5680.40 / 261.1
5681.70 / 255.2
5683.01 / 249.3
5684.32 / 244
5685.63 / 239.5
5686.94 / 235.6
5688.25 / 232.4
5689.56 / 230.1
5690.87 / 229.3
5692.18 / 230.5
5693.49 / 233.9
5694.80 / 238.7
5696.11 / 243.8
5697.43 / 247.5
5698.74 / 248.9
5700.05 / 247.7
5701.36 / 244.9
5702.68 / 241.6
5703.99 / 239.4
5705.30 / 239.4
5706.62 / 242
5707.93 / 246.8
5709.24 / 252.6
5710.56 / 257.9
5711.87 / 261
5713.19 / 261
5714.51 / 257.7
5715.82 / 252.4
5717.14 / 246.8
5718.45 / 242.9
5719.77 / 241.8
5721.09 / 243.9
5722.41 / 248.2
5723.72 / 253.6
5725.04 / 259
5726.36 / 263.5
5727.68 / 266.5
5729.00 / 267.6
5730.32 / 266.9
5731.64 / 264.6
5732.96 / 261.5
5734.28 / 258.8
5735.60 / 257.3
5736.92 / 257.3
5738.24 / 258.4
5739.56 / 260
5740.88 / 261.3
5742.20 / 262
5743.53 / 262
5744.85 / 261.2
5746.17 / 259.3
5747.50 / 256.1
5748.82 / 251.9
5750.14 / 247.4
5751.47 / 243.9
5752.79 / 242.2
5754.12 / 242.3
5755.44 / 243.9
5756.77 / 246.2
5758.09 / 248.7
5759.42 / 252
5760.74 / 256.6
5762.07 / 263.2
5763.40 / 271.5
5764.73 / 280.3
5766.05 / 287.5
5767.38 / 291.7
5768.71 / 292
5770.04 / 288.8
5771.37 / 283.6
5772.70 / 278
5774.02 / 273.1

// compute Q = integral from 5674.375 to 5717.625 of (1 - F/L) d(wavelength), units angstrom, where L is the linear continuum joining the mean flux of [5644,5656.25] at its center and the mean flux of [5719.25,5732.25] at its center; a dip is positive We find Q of 1.0 angstrom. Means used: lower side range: 249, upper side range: 258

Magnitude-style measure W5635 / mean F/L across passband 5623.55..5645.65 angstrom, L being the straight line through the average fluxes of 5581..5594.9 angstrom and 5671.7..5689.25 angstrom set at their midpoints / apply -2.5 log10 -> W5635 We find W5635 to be 0.07 mag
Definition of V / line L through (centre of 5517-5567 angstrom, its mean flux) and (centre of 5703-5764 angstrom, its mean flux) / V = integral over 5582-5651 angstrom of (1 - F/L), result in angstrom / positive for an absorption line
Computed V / 2.1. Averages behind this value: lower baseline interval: 255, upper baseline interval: 254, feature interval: 247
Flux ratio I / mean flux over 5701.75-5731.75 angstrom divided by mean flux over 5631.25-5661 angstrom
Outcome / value 1.1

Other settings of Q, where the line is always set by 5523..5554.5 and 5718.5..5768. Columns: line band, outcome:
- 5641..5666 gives 0.85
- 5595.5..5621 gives -0.43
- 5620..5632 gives 0.73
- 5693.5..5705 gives 0.61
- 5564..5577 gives -0.21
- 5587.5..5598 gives 0.32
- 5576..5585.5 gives 0.11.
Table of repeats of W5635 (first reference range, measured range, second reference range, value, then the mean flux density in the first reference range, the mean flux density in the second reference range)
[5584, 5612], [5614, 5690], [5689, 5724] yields 0.021 mag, 256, 245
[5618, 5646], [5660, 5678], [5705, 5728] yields -0.062 mag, 236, 252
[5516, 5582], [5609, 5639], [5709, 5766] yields 0.061 mag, 254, 256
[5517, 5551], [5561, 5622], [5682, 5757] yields -0.012 mag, 253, 250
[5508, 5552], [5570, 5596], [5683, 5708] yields -0.004 mag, 250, 240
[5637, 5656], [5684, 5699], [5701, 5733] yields 0.053 mag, 243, 253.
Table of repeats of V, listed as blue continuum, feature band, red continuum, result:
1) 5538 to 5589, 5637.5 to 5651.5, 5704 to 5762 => 0.6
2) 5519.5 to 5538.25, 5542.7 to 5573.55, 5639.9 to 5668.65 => -0.6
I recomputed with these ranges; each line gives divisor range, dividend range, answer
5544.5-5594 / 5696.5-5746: 1.01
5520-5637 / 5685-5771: 1.01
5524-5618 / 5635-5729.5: 0.98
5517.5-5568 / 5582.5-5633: 0.98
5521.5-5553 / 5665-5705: 0.99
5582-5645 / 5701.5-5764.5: 1.03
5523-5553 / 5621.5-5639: 0.93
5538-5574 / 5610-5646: 0.94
